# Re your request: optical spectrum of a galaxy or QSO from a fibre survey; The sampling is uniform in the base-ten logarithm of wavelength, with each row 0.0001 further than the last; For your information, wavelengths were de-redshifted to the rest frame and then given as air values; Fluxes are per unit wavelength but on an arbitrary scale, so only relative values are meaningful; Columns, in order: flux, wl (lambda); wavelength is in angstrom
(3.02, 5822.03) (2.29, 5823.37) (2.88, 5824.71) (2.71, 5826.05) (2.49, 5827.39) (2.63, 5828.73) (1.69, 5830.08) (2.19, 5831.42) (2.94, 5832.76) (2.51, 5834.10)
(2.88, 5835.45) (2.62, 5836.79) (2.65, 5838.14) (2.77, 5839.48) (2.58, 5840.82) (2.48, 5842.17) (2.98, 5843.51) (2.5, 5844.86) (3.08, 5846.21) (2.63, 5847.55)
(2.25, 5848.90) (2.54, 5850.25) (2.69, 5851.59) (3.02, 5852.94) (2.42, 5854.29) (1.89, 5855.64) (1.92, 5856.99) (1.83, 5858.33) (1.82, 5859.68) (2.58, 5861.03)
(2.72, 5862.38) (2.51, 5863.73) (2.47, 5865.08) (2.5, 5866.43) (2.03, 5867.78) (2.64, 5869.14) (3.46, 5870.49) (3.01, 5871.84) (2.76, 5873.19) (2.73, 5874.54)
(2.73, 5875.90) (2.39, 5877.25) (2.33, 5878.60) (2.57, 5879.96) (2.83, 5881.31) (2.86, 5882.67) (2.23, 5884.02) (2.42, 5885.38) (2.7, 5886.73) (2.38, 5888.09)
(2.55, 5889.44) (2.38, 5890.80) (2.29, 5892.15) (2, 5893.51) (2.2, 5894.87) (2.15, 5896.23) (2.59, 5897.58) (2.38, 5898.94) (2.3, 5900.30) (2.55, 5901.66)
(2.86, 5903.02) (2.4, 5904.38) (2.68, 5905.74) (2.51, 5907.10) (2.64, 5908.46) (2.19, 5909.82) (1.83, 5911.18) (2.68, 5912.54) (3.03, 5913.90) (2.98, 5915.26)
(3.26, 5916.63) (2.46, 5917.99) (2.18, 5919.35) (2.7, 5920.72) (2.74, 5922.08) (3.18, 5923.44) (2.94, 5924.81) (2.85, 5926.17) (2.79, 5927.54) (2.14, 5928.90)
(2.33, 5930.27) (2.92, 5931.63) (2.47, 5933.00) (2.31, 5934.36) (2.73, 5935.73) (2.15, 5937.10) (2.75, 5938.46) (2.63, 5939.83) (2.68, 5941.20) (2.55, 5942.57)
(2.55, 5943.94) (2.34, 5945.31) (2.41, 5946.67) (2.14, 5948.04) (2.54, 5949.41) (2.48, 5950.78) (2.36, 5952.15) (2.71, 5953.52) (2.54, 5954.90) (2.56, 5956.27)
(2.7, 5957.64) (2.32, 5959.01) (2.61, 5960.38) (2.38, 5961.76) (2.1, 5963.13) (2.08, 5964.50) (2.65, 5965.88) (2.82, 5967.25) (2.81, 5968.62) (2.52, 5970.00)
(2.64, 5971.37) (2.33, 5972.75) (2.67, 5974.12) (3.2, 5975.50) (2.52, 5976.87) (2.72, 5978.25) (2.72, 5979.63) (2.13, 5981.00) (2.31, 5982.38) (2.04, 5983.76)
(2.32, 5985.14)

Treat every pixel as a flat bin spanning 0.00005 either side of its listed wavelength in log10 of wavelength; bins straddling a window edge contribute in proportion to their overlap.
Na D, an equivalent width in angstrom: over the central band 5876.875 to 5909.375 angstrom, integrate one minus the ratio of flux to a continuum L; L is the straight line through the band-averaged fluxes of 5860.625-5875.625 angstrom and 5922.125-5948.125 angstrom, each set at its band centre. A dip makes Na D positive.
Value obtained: 2.2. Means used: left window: 2.68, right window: 2.59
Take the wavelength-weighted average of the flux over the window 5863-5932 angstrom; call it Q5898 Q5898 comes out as 2.57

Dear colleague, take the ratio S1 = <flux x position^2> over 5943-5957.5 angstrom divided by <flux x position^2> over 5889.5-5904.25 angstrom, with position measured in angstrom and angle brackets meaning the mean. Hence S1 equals 1.06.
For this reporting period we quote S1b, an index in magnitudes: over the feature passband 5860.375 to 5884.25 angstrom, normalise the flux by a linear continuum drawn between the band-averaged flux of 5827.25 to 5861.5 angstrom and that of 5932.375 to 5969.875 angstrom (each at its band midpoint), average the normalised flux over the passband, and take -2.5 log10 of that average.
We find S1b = -0.06 mag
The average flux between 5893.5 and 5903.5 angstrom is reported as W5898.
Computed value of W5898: 2.39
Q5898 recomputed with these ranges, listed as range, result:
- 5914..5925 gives 2.81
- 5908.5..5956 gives 2.58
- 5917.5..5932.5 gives 2.66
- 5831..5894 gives 2.54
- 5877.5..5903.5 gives 2.45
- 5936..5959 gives 2.5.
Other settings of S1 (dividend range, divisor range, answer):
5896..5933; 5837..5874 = 1.04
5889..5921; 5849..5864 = 1.08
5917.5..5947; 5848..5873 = 1.07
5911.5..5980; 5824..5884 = 1.05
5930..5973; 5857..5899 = 1.04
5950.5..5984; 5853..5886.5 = 1.04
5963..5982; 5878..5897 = 1.09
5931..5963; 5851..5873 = 1.04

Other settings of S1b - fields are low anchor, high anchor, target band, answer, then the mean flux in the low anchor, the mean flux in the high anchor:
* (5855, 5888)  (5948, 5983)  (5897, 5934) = -0.042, 2.5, 2.53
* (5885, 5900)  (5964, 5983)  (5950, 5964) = 0.030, 2.37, 2.59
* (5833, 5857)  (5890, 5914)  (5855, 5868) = 0.141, 2.6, 2.41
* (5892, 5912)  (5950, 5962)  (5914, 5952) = -0.063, 2.38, 2.52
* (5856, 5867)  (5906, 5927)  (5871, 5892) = -0.073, 2.28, 2.68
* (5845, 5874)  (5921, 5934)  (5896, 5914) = 0.068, 2.51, 2.7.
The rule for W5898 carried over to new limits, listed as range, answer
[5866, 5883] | 2.68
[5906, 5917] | 2.62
